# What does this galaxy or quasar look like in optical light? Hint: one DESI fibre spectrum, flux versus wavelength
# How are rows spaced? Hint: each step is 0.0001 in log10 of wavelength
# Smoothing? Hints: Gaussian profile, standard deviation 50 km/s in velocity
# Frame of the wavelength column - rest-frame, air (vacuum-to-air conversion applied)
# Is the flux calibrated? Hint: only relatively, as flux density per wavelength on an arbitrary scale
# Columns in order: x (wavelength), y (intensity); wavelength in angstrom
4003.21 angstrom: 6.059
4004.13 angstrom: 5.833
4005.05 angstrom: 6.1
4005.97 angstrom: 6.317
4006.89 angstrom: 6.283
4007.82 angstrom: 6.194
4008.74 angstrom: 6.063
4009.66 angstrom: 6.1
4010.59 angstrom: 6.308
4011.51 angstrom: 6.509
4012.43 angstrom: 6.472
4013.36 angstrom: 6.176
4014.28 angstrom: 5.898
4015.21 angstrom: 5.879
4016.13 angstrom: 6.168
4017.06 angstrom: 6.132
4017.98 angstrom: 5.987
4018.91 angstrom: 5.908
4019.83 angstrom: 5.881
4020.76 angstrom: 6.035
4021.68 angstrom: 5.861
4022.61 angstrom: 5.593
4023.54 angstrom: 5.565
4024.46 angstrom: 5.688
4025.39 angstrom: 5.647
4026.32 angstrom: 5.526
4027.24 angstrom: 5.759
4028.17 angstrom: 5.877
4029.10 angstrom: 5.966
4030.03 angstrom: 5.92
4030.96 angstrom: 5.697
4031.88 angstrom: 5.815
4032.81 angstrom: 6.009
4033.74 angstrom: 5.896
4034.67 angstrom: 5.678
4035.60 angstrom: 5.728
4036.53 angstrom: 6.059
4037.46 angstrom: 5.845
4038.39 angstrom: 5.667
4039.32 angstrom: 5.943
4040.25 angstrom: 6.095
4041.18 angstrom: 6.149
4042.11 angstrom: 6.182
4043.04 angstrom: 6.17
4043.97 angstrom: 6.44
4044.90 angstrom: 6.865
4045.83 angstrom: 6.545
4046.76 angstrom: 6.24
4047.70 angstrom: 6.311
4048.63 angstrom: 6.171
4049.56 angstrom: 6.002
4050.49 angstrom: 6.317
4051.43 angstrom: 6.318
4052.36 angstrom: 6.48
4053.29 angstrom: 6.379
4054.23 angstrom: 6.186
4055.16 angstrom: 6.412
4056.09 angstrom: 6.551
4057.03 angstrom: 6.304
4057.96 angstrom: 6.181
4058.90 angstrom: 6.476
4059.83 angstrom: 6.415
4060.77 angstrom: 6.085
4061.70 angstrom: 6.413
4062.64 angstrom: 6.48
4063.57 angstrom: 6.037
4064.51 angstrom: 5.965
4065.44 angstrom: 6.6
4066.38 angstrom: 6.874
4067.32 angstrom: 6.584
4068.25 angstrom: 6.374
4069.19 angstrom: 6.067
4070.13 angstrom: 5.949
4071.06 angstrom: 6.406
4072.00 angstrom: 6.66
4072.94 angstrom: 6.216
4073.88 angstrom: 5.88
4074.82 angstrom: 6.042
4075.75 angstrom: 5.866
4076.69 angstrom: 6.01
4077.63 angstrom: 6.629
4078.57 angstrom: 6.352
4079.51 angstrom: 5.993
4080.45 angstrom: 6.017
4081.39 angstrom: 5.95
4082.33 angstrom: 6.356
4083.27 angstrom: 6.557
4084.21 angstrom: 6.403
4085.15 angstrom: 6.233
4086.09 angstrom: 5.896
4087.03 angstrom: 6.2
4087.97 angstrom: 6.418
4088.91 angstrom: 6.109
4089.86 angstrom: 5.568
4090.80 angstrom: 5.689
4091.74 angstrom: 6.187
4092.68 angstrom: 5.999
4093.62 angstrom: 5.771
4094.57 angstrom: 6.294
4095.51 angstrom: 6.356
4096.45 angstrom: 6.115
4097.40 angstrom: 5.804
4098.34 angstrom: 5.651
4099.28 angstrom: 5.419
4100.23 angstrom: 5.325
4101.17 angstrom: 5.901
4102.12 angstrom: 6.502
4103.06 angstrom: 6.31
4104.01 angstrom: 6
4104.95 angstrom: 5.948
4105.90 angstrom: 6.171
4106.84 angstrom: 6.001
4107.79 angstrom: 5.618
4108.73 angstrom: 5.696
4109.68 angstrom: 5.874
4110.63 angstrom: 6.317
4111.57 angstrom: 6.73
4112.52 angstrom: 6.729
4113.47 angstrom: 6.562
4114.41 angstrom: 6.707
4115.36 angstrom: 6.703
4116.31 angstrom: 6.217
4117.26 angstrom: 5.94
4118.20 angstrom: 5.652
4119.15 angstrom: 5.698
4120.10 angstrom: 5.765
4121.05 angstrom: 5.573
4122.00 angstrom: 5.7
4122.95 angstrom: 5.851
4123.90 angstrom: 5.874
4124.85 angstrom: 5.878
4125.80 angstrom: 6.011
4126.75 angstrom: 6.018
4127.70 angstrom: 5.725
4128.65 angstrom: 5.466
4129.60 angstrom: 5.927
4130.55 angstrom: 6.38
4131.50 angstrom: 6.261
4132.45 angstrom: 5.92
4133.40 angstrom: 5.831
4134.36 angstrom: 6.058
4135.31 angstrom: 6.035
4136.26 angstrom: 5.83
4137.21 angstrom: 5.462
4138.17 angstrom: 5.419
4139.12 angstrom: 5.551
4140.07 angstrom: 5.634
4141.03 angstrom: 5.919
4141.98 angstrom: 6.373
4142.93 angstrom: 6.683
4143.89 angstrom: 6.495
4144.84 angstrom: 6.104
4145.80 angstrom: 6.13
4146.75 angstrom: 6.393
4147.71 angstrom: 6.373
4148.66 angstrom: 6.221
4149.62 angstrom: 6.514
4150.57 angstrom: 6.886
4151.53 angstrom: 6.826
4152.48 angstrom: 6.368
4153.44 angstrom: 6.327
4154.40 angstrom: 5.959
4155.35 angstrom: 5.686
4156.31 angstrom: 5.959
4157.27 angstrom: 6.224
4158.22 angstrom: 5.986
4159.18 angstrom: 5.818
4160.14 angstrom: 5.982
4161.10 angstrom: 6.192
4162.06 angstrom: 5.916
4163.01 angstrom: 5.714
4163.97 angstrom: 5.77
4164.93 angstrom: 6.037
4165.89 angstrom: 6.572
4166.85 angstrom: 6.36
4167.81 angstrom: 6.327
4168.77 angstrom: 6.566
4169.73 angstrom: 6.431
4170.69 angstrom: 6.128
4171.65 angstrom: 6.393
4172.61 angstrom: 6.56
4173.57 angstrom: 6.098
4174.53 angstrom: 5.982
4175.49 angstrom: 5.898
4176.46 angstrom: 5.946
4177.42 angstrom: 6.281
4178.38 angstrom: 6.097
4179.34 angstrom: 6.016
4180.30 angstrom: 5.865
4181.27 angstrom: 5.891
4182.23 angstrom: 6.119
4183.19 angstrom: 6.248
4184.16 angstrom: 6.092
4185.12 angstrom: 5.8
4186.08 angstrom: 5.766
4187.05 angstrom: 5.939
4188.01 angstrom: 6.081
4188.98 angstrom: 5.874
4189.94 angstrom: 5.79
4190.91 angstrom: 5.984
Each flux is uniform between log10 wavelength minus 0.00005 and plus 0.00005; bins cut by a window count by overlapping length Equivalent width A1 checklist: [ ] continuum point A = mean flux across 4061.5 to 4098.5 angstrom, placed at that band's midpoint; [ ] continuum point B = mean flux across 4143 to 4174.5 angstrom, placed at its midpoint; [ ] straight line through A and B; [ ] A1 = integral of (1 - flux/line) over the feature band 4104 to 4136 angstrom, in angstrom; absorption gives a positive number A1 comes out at 0.93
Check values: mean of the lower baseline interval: 6.18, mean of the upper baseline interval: 6.23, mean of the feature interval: 6.02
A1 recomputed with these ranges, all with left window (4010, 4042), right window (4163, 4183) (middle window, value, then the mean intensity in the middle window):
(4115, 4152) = 0.4 angstrom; 6.03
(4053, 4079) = -1.4 angstrom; 6.3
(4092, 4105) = 0.2 angstrom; 5.96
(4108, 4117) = -0.4 angstrom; 6.36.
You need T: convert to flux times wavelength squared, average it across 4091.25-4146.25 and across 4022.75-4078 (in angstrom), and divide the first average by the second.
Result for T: 1.01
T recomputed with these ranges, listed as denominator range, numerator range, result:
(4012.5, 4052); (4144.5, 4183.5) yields 1.10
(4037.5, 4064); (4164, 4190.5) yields 1.04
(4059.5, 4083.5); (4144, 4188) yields 1.03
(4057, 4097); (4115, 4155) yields 1.00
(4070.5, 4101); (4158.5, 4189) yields 1.05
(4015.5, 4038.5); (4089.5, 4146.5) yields 1.07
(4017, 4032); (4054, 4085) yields 1.11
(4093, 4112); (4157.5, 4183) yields 1.06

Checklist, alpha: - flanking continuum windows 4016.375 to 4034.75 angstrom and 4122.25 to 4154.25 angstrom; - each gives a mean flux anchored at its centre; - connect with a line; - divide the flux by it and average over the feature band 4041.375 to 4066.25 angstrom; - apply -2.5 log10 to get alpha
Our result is -0.079 mag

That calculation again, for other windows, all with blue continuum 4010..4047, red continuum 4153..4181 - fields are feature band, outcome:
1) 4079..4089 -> -0.03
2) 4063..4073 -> -0.06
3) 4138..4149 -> -0.01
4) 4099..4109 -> 0.03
